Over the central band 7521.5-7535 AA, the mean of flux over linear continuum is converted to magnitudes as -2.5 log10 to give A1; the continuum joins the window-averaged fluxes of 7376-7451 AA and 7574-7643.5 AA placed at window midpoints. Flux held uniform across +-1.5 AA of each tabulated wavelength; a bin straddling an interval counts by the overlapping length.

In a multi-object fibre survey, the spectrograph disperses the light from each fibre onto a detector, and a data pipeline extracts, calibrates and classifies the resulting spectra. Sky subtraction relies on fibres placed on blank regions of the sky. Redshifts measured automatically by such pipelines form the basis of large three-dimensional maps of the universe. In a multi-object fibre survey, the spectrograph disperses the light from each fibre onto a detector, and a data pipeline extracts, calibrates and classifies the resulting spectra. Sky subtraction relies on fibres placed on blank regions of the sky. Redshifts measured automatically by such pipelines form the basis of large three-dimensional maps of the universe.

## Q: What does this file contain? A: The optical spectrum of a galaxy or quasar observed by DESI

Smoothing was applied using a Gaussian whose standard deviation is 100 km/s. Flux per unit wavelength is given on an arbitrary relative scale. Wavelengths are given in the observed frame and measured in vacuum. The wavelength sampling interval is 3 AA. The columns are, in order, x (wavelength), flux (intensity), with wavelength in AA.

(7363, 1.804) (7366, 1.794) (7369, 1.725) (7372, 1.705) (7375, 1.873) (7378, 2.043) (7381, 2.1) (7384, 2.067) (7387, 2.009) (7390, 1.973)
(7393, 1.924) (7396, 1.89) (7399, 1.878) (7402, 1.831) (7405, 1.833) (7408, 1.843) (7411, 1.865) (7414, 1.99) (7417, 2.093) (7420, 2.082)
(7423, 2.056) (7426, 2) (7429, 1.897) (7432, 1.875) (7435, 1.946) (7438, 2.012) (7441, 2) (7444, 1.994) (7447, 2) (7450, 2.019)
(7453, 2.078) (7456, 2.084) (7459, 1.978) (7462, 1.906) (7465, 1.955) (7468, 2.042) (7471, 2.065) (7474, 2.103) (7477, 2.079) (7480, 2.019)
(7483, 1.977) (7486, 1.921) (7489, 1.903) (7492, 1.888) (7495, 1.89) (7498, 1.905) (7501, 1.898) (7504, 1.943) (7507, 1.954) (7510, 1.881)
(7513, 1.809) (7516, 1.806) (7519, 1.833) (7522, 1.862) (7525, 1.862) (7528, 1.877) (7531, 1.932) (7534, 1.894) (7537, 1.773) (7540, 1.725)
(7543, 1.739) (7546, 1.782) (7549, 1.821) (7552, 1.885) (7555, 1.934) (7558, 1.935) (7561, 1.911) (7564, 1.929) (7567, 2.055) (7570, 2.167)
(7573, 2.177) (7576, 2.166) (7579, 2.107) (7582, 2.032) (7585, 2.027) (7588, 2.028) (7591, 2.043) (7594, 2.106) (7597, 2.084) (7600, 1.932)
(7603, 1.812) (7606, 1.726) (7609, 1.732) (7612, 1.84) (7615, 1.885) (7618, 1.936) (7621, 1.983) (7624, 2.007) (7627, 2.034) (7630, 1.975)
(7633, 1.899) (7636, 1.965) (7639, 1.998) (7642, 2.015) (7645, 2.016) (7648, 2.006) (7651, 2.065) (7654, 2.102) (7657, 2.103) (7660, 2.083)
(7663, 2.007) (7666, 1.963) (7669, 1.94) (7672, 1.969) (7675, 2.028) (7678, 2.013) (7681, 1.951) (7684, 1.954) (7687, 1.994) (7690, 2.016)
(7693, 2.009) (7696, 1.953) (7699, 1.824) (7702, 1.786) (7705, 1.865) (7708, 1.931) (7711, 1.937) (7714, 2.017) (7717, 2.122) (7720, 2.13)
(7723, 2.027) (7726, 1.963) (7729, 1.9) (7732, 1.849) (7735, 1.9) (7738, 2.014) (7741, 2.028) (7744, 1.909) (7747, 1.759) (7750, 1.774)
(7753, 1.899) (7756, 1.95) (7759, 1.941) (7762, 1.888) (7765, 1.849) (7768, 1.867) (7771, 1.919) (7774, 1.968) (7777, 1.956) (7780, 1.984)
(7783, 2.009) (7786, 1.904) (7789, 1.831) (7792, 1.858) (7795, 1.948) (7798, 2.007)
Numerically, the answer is 0.047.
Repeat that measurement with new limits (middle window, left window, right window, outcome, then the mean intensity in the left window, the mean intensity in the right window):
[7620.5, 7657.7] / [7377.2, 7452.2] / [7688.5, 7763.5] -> -0.04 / 1.97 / 1.94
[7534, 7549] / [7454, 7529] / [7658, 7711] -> 0.10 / 1.94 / 1.96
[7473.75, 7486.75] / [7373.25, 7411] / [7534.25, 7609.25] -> -0.04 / 1.93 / 1.95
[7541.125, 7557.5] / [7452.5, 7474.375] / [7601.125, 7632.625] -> 0.06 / 2.02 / 1.89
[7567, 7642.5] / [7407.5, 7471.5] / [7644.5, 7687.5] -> 0.01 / 1.99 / 2.01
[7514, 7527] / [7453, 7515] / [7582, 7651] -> 0.07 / 1.96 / 1.96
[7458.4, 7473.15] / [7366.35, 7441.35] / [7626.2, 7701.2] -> -0.02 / 1.94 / 1.99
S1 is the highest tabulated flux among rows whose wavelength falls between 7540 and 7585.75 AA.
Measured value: 2.177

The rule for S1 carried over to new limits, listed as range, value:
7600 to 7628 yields 2.034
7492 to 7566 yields 1.954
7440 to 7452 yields 2.019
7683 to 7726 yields 2.13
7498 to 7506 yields 1.943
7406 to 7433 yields 2.093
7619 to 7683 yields 2.103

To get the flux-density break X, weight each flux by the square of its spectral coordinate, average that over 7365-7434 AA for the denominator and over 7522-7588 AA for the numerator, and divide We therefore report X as 1.05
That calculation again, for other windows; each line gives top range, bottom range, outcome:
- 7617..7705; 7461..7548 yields 1.09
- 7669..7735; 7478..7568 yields 1.09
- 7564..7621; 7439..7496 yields 1.03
